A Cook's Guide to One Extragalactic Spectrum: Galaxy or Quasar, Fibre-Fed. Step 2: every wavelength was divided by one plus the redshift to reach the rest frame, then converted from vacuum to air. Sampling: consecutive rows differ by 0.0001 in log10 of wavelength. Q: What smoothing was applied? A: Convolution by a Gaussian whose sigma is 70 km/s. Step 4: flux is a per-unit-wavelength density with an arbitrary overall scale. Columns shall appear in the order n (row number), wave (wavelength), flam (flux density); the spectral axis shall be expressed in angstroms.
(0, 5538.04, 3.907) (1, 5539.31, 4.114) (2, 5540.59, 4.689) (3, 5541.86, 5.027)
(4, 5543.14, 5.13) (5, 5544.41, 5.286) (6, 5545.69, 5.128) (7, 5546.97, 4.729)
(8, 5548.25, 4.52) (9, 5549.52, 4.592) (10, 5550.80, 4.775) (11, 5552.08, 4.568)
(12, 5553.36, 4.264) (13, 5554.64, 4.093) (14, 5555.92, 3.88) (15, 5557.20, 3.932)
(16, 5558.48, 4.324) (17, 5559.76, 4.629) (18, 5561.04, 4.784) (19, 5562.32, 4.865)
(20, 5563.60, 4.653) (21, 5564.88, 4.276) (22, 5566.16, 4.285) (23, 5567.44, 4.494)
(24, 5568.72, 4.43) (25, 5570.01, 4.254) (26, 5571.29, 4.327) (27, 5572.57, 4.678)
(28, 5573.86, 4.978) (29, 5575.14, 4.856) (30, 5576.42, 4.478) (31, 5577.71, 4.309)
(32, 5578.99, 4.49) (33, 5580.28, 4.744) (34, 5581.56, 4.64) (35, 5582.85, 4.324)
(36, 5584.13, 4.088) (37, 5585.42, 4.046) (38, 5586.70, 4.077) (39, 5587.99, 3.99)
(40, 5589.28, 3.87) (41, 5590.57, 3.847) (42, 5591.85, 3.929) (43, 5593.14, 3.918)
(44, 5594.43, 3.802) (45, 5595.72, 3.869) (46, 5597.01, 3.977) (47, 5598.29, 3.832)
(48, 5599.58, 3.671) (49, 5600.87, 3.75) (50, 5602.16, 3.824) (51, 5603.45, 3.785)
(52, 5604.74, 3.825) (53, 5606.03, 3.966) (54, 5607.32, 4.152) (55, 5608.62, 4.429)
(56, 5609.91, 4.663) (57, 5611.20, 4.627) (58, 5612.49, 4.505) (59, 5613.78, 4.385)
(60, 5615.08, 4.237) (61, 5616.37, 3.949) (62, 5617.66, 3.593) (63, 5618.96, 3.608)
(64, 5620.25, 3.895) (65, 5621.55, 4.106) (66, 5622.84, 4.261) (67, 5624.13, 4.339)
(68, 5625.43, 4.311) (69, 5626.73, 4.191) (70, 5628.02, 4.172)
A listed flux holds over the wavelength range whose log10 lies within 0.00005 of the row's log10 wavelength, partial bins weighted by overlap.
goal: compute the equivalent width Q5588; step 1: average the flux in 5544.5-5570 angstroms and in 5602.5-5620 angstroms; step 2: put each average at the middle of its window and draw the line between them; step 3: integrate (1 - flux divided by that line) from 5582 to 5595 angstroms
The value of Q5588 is 0.8 angstroms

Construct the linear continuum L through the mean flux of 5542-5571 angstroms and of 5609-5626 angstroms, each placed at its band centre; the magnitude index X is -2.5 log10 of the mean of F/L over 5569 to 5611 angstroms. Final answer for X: 0.05 mag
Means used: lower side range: 4.55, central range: 4.17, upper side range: 4.19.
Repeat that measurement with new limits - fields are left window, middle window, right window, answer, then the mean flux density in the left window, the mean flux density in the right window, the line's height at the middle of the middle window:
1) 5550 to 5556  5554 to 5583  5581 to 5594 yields -0.06 mag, 4.36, 4.06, 4.23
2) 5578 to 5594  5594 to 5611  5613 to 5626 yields 0.04 mag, 4.16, 4.07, 4.12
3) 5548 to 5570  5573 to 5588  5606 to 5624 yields -0.03 mag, 4.43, 4.18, 4.33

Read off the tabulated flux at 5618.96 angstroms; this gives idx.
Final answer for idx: 3.608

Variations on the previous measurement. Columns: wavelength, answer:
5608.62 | 4.429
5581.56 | 4.64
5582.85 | 4.324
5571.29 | 4.327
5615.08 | 4.237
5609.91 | 4.663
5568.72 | 4.43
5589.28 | 3.87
